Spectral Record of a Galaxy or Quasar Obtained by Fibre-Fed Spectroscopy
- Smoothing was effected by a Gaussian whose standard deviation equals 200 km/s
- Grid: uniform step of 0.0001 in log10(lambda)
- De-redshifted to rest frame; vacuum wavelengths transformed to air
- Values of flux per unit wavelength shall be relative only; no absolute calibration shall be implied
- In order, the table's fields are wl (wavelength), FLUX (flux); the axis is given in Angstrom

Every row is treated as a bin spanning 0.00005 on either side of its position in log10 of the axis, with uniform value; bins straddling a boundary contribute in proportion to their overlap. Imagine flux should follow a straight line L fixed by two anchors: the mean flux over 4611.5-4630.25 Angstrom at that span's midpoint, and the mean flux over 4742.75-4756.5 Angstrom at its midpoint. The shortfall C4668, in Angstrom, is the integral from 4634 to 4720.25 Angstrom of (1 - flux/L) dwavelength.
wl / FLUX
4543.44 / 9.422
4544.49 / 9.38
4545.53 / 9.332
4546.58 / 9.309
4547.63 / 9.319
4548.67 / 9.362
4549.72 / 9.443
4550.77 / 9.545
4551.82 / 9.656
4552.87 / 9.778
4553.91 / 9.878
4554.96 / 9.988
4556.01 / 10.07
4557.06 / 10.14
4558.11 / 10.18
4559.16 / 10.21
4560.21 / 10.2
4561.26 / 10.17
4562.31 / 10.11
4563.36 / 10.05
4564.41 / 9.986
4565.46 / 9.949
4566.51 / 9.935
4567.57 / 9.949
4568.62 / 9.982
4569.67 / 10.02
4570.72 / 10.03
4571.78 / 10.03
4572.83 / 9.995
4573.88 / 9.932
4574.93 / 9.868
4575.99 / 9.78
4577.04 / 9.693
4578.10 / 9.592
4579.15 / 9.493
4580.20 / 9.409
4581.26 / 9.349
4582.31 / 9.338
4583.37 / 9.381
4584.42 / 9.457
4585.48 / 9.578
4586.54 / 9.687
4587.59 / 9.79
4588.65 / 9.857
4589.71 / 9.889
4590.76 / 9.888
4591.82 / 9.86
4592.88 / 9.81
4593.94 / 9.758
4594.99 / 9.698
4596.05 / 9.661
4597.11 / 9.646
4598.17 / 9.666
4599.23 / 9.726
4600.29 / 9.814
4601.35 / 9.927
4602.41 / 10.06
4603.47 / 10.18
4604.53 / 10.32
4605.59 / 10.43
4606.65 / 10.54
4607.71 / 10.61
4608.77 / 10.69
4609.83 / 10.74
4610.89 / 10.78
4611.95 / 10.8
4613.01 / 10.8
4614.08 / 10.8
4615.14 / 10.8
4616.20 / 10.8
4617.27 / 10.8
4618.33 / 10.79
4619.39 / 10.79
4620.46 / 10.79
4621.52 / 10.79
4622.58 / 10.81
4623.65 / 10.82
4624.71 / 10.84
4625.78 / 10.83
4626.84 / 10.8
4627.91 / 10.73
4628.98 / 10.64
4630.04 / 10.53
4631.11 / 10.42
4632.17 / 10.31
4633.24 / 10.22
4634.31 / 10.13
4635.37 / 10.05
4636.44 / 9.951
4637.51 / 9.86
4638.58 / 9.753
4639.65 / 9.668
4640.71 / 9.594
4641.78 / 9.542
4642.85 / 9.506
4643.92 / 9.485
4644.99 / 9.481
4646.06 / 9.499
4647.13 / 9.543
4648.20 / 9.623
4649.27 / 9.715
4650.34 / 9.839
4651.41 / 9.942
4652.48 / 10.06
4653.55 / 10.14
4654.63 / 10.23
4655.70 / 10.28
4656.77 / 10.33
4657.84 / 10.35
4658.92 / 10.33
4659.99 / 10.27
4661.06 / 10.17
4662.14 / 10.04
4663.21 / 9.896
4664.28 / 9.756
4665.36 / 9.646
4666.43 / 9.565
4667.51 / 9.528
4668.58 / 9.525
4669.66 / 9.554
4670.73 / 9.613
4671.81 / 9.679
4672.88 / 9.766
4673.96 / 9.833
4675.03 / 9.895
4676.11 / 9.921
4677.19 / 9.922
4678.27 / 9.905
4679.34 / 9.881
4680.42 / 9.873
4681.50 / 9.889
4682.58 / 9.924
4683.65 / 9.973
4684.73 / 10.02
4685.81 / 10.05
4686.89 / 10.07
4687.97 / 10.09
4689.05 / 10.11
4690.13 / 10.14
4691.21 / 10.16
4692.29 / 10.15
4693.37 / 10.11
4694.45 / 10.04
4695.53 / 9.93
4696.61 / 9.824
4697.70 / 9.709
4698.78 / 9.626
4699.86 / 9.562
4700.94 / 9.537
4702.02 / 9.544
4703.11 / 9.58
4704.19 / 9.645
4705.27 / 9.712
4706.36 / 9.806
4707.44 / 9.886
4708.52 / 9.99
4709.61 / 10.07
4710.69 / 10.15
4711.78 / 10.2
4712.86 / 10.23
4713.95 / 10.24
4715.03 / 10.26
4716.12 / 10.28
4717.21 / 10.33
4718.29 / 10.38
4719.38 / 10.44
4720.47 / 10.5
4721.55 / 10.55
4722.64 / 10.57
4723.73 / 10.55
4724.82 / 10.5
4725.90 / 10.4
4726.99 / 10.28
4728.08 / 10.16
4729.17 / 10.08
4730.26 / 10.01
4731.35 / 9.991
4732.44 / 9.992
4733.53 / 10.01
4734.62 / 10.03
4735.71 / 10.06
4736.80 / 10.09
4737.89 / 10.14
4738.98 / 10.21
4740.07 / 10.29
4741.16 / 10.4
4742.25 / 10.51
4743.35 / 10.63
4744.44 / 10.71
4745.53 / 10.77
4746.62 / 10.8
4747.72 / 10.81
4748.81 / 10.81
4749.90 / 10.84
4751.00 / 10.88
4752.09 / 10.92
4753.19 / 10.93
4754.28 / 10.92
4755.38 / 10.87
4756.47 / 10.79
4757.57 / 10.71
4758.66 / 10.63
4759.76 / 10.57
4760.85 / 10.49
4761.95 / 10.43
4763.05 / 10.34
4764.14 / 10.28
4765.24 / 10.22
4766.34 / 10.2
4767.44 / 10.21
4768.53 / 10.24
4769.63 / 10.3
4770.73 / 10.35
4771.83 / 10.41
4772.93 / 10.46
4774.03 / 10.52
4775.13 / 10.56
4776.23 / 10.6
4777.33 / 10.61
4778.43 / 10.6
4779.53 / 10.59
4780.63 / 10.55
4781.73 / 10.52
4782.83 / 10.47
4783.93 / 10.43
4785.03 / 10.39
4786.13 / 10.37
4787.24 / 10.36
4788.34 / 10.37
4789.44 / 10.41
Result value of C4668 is 7.1 Angstrom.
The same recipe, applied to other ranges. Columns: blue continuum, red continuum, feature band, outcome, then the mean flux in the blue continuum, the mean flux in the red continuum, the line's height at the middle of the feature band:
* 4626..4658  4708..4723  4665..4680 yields 0.6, 10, 10.3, 10.1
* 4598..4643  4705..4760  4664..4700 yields 1.8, 10.4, 10.4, 10.4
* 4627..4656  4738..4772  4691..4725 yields 0.8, 9.96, 10.6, 10.3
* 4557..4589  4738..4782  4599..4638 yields -1.9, 9.84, 10.6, 10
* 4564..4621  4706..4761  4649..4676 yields 0.8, 10.1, 10.4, 10.2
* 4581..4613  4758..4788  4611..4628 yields -1.3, 9.99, 10.4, 10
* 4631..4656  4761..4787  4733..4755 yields -0.5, 9.86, 10.4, 10.3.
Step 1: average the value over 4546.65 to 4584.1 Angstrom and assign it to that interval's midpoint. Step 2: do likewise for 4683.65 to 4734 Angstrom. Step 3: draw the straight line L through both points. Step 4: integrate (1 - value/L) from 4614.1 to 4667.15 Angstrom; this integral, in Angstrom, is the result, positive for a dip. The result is -1.2 Angstrom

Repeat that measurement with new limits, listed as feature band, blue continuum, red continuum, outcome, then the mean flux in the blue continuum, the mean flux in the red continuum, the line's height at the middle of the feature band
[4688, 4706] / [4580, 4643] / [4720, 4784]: 0.89 Angstrom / 10.2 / 10.5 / 10.4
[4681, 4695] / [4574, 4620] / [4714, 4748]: 0.26 Angstrom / 10.1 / 10.3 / 10.2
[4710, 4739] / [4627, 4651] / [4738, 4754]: 0.76 Angstrom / 9.93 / 10.7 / 10.5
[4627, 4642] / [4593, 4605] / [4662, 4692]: -0.41 Angstrom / 9.85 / 9.87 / 9.86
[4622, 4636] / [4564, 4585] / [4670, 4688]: -1.02 Angstrom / 9.76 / 9.89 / 9.83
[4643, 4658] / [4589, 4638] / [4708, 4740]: 0.65 Angstrom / 10.4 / 10.2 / 10.3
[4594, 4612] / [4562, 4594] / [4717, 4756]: -0.50 Angstrom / 9.78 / 10.5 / 9.89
